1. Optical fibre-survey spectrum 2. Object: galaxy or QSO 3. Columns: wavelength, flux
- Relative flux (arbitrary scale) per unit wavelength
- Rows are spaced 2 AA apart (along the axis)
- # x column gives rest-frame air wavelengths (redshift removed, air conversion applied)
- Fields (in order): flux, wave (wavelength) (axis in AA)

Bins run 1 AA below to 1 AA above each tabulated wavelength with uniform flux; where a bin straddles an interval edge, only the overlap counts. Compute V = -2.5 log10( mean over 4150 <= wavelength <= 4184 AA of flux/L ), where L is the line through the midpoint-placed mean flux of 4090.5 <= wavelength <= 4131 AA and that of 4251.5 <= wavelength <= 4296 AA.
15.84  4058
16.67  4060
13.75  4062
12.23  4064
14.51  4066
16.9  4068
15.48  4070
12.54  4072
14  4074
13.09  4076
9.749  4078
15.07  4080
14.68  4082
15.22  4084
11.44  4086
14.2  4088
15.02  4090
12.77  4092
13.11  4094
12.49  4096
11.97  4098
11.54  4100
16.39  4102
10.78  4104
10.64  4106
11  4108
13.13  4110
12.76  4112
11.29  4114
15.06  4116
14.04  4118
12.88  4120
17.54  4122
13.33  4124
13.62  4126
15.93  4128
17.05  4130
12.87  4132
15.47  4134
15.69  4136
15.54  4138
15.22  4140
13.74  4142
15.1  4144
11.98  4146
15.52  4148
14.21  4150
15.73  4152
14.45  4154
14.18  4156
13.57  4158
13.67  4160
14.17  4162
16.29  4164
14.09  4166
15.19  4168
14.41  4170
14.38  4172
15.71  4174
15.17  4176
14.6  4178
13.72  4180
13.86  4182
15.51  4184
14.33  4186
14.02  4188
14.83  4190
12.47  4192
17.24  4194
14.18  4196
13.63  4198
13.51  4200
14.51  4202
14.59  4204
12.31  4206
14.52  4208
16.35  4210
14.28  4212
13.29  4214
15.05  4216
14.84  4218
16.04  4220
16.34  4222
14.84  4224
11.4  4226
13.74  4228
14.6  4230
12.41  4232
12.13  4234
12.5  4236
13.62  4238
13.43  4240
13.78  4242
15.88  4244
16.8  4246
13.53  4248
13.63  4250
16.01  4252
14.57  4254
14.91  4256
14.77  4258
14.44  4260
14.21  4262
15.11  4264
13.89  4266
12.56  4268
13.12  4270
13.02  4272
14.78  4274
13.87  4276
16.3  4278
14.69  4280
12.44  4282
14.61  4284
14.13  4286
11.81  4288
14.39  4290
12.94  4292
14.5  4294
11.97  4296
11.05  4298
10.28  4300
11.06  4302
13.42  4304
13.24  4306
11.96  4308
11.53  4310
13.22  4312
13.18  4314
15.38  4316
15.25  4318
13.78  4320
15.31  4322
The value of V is -0.07 mag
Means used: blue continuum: 13.4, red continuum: 14.1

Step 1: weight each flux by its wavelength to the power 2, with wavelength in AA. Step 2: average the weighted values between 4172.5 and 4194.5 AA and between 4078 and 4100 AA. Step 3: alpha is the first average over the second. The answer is 1.1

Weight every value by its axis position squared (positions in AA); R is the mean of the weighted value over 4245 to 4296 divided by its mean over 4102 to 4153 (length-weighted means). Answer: 1.1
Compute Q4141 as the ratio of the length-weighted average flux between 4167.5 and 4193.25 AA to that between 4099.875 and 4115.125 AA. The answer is 1.18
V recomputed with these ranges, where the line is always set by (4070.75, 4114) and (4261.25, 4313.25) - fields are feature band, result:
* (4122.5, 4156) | -0.14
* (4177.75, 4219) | -0.10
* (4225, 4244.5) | -0.01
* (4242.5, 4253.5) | -0.15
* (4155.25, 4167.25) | -0.11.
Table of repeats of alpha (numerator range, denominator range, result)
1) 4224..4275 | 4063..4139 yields 1.09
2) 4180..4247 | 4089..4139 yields 1.09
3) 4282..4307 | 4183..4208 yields 0.94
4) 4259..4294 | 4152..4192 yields 1.01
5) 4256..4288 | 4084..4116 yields 1.20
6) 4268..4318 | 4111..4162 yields 0.99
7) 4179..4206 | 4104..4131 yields 1.09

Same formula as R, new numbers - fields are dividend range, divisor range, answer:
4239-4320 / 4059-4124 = 1.11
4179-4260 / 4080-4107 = 1.15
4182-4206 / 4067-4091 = 1.09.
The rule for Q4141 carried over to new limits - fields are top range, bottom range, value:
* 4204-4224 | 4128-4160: 1.01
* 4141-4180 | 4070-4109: 1.12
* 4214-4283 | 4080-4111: 1.09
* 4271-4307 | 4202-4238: 0.94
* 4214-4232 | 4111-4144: 0.99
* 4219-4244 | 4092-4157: 1.00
